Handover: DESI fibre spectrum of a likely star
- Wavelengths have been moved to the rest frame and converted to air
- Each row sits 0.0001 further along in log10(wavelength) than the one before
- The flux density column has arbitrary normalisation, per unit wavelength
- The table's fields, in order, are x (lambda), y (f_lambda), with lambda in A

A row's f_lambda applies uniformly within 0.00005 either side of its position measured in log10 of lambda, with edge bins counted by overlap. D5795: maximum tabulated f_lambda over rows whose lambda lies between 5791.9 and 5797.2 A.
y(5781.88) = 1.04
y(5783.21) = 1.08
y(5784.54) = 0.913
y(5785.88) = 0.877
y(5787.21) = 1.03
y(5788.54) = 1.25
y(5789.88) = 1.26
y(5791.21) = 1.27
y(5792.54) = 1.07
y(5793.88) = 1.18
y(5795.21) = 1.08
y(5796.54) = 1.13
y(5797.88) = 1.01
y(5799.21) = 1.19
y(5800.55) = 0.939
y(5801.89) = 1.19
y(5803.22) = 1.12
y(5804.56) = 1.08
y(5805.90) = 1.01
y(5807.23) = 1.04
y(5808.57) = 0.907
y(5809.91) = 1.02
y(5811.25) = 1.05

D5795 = 1.18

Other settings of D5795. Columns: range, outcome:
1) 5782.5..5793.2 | 1.27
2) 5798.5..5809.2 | 1.19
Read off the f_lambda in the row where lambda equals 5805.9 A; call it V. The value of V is 1.01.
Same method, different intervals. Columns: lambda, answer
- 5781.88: 1.04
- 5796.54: 1.13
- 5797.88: 1.01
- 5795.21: 1.08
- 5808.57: 0.907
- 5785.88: 0.877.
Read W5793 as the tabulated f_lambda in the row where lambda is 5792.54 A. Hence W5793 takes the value 1.07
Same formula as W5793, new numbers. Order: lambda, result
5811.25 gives 1.05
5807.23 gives 1.04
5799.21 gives 1.19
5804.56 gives 1.08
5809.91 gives 1.02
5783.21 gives 1.08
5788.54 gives 1.25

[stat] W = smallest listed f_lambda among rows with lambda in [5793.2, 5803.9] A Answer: 0.939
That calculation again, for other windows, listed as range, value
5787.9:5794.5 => 1.07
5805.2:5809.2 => 0.907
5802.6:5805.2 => 1.08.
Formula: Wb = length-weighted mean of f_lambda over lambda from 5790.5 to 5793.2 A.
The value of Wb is 1.17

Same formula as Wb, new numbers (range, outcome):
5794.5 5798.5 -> 1.08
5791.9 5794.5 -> 1.12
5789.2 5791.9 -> 1.26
